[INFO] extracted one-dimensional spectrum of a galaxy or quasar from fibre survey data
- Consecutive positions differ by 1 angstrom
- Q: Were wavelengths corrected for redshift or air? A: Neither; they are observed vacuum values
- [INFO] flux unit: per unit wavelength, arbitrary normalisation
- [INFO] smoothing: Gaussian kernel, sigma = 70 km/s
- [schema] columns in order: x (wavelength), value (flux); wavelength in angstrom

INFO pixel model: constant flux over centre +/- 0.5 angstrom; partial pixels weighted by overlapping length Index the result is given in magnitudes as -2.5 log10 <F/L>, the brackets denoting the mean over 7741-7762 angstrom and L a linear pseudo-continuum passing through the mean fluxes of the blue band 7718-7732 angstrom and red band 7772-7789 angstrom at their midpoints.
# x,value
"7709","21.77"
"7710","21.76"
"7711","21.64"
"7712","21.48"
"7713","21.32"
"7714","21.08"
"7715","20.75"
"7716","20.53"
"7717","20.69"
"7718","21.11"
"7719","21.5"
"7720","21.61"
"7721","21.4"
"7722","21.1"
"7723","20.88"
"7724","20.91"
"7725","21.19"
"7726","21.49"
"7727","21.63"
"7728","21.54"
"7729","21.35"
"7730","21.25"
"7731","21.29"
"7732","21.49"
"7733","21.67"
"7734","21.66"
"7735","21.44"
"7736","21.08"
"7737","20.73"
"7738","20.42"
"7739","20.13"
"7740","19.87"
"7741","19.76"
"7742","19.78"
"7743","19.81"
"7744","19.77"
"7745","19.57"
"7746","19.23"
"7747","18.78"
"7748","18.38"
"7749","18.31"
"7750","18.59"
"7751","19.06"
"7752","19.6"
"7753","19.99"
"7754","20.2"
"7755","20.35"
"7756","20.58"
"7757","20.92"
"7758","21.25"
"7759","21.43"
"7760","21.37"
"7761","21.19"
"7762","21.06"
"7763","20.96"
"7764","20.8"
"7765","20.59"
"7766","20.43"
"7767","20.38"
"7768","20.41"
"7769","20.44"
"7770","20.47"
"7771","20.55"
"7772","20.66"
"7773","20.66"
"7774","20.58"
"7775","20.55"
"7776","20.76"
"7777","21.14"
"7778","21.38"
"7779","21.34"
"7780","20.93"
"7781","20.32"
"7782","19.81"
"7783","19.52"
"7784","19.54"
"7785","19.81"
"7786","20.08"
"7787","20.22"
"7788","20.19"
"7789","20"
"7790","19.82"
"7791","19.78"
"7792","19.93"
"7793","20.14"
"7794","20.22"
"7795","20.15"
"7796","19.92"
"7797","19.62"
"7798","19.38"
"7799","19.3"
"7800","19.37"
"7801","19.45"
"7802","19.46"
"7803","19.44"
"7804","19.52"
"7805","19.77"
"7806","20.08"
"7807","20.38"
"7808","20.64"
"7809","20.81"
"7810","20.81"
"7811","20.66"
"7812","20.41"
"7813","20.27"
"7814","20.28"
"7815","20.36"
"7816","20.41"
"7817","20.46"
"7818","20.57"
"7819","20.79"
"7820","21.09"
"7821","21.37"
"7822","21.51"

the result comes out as 0.05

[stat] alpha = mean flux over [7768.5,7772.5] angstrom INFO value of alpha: 20.5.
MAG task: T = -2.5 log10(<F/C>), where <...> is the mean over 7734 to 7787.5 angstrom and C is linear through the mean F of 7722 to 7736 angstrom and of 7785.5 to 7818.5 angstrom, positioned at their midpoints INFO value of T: 0.03 mag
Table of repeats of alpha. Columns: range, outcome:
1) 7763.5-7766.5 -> 20.6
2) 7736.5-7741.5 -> 20.2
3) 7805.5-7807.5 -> 20.2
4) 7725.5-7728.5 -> 21.6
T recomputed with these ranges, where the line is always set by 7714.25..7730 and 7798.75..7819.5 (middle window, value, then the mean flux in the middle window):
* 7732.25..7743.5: 0.021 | 20.6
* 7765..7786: 0.004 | 20.5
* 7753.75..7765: -0.009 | 20.9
